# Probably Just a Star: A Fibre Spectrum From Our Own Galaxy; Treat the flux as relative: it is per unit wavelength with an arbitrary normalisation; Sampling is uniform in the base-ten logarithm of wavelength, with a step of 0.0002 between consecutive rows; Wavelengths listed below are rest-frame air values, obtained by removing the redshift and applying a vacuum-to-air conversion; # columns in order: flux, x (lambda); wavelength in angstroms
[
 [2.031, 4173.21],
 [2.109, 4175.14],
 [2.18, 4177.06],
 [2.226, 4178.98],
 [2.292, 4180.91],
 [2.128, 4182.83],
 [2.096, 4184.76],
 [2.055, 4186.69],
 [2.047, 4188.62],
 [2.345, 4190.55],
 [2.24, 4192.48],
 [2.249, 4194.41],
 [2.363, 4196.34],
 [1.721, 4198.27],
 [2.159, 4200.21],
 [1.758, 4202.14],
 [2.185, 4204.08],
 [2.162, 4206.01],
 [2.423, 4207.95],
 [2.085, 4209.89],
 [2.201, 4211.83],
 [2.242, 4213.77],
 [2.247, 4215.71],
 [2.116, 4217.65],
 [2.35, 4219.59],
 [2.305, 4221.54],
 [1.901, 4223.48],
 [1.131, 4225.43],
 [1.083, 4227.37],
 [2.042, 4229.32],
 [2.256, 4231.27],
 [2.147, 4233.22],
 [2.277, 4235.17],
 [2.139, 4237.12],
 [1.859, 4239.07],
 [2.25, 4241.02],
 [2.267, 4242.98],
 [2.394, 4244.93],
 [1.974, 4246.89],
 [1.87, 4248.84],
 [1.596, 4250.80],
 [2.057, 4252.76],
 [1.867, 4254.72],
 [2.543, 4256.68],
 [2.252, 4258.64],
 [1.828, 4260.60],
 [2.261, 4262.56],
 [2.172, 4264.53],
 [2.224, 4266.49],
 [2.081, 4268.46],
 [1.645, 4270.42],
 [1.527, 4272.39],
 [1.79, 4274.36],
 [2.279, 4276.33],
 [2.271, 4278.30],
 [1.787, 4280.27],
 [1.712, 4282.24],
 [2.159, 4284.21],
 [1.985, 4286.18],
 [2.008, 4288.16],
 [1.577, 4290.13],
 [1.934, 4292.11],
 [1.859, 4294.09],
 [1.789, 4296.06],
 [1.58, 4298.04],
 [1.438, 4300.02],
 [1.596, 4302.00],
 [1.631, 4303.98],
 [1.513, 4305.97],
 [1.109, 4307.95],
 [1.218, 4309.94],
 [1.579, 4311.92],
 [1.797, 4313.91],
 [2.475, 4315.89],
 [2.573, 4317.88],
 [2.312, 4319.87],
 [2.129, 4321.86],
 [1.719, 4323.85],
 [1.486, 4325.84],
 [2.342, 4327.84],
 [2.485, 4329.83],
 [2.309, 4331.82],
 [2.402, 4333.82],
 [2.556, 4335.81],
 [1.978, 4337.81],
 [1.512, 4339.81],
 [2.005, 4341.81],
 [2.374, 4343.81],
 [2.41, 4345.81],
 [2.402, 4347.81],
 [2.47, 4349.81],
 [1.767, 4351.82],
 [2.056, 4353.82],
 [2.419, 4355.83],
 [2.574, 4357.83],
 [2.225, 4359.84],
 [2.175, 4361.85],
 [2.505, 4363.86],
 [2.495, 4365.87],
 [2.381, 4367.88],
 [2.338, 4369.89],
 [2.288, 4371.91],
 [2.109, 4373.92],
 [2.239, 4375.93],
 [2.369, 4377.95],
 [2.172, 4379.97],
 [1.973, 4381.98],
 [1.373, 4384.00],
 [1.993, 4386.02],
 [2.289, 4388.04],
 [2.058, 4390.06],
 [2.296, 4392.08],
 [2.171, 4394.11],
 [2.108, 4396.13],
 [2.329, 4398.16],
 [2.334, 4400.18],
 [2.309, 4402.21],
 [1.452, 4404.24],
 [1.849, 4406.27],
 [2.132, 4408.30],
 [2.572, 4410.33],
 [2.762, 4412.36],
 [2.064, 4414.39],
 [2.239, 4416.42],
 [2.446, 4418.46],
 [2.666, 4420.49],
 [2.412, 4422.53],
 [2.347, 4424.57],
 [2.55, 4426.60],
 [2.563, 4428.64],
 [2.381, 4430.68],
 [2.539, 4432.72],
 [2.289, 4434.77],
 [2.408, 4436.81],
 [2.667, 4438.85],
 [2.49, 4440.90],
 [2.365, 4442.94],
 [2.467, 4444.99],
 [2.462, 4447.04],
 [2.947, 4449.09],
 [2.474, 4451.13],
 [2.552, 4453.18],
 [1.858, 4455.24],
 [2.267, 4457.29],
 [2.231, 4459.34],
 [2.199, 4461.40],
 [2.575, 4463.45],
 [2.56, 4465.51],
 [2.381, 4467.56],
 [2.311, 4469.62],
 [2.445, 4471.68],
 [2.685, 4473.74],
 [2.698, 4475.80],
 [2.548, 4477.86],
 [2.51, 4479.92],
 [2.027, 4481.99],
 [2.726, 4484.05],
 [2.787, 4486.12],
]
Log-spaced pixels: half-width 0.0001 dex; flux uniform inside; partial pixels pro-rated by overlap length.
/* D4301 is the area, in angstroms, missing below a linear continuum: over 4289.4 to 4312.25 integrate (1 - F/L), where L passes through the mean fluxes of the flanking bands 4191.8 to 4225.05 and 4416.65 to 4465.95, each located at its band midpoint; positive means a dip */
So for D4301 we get 7.0 angstroms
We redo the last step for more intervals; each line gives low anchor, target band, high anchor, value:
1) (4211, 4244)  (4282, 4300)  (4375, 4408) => 2.0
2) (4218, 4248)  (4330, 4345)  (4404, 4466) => 0.2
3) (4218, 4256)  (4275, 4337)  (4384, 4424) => 4.9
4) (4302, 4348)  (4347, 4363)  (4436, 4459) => -1.2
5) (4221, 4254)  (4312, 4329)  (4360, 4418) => 0.1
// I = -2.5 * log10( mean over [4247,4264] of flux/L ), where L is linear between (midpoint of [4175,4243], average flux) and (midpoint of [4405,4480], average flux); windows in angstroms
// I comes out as 0.067 mag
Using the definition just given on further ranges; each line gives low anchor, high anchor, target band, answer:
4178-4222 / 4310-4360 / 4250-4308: 0.15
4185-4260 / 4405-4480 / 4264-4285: 0.11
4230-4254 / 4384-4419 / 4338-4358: -0.02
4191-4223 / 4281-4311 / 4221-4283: -0.04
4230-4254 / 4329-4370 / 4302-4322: 0.22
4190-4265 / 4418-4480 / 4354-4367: -0.03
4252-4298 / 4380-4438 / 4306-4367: -0.01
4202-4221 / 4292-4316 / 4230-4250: -0.06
